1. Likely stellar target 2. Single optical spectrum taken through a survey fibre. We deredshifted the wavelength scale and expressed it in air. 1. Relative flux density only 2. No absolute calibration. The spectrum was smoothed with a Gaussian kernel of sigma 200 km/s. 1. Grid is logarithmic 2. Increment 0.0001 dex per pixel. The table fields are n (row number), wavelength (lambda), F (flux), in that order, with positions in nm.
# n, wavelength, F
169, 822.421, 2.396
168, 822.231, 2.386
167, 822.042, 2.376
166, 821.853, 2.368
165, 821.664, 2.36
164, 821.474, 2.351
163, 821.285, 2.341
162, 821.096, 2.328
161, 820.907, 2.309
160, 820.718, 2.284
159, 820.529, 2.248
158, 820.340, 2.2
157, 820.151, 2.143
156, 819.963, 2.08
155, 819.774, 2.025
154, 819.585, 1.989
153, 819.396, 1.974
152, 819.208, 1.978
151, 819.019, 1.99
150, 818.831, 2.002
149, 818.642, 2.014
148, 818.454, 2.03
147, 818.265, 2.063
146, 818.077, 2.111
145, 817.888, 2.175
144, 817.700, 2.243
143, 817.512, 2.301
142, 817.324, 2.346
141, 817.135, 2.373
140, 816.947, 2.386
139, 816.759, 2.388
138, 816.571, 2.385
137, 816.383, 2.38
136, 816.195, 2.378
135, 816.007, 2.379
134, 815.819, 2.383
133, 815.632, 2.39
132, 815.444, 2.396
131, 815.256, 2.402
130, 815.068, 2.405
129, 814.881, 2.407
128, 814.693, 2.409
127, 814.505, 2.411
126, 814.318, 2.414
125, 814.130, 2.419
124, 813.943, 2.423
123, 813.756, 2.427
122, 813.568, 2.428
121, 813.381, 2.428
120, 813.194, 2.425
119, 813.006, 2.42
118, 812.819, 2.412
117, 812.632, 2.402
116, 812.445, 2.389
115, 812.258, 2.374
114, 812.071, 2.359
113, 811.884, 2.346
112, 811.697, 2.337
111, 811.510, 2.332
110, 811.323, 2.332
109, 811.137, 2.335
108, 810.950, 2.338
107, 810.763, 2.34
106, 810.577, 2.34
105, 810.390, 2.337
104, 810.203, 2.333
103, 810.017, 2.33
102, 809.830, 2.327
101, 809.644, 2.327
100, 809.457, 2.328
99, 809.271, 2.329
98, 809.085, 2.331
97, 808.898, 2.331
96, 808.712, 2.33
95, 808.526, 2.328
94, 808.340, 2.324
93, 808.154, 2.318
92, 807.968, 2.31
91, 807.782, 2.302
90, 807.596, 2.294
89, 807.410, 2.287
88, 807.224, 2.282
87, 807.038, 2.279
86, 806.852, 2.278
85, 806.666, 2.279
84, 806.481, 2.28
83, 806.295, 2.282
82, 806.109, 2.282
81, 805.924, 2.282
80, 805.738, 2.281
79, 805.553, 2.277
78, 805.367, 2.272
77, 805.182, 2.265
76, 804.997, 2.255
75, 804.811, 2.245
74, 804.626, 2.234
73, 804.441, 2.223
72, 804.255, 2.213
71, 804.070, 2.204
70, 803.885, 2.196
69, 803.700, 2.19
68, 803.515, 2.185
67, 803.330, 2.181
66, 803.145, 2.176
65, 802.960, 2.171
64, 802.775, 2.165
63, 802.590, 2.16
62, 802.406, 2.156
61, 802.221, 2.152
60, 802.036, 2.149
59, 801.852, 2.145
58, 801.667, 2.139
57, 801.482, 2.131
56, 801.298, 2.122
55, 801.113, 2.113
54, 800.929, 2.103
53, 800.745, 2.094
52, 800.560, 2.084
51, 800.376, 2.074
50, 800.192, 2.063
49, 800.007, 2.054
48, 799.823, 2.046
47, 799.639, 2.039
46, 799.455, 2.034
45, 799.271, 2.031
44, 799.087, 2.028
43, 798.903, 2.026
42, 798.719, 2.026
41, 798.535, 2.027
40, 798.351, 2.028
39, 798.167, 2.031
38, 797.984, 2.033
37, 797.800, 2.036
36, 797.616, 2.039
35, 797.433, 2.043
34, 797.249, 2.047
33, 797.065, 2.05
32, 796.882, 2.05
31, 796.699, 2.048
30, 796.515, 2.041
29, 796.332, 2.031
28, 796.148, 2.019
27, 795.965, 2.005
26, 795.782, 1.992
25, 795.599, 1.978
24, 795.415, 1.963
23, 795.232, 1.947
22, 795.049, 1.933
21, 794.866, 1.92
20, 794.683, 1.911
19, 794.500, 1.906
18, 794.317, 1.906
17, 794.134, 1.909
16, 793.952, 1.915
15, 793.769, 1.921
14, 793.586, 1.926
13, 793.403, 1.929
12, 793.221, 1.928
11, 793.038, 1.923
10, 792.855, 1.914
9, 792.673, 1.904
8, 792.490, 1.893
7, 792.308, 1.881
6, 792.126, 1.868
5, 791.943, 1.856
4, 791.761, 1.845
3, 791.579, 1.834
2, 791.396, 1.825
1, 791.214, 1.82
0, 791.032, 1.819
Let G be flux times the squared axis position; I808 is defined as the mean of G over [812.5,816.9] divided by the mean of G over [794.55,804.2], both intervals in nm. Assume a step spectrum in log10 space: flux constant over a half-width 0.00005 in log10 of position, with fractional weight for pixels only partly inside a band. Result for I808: 1.21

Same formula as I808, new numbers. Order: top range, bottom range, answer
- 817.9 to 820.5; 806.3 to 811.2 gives 0.91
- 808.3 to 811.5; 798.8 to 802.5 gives 1.14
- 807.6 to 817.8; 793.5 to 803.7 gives 1.20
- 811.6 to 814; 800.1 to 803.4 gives 1.16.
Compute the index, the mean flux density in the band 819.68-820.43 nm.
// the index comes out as 2.11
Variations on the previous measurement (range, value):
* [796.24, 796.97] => 2.04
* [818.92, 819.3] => 1.99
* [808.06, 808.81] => 2.33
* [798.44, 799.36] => 2.03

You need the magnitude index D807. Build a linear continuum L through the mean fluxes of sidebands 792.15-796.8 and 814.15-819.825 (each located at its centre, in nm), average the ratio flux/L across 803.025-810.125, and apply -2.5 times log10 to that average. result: -0.08 mag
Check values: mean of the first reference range 1.95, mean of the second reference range 2.25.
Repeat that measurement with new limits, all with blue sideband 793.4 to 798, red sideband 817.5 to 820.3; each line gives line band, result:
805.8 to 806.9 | -0.131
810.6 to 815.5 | -0.167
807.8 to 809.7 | -0.147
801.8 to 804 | -0.084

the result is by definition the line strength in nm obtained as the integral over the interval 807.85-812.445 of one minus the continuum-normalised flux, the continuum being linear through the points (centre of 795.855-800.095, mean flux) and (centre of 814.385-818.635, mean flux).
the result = -0.24 nm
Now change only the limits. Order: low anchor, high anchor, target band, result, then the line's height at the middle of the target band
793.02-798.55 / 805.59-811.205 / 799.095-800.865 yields 0.03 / 2.09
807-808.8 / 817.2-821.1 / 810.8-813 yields -0.12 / 2.24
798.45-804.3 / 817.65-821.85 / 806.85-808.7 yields -0.15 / 2.13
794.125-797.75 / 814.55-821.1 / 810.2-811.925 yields -0.14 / 2.16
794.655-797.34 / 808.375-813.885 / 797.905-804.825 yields 0.03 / 2.13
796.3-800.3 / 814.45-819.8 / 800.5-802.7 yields -0.06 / 2.08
